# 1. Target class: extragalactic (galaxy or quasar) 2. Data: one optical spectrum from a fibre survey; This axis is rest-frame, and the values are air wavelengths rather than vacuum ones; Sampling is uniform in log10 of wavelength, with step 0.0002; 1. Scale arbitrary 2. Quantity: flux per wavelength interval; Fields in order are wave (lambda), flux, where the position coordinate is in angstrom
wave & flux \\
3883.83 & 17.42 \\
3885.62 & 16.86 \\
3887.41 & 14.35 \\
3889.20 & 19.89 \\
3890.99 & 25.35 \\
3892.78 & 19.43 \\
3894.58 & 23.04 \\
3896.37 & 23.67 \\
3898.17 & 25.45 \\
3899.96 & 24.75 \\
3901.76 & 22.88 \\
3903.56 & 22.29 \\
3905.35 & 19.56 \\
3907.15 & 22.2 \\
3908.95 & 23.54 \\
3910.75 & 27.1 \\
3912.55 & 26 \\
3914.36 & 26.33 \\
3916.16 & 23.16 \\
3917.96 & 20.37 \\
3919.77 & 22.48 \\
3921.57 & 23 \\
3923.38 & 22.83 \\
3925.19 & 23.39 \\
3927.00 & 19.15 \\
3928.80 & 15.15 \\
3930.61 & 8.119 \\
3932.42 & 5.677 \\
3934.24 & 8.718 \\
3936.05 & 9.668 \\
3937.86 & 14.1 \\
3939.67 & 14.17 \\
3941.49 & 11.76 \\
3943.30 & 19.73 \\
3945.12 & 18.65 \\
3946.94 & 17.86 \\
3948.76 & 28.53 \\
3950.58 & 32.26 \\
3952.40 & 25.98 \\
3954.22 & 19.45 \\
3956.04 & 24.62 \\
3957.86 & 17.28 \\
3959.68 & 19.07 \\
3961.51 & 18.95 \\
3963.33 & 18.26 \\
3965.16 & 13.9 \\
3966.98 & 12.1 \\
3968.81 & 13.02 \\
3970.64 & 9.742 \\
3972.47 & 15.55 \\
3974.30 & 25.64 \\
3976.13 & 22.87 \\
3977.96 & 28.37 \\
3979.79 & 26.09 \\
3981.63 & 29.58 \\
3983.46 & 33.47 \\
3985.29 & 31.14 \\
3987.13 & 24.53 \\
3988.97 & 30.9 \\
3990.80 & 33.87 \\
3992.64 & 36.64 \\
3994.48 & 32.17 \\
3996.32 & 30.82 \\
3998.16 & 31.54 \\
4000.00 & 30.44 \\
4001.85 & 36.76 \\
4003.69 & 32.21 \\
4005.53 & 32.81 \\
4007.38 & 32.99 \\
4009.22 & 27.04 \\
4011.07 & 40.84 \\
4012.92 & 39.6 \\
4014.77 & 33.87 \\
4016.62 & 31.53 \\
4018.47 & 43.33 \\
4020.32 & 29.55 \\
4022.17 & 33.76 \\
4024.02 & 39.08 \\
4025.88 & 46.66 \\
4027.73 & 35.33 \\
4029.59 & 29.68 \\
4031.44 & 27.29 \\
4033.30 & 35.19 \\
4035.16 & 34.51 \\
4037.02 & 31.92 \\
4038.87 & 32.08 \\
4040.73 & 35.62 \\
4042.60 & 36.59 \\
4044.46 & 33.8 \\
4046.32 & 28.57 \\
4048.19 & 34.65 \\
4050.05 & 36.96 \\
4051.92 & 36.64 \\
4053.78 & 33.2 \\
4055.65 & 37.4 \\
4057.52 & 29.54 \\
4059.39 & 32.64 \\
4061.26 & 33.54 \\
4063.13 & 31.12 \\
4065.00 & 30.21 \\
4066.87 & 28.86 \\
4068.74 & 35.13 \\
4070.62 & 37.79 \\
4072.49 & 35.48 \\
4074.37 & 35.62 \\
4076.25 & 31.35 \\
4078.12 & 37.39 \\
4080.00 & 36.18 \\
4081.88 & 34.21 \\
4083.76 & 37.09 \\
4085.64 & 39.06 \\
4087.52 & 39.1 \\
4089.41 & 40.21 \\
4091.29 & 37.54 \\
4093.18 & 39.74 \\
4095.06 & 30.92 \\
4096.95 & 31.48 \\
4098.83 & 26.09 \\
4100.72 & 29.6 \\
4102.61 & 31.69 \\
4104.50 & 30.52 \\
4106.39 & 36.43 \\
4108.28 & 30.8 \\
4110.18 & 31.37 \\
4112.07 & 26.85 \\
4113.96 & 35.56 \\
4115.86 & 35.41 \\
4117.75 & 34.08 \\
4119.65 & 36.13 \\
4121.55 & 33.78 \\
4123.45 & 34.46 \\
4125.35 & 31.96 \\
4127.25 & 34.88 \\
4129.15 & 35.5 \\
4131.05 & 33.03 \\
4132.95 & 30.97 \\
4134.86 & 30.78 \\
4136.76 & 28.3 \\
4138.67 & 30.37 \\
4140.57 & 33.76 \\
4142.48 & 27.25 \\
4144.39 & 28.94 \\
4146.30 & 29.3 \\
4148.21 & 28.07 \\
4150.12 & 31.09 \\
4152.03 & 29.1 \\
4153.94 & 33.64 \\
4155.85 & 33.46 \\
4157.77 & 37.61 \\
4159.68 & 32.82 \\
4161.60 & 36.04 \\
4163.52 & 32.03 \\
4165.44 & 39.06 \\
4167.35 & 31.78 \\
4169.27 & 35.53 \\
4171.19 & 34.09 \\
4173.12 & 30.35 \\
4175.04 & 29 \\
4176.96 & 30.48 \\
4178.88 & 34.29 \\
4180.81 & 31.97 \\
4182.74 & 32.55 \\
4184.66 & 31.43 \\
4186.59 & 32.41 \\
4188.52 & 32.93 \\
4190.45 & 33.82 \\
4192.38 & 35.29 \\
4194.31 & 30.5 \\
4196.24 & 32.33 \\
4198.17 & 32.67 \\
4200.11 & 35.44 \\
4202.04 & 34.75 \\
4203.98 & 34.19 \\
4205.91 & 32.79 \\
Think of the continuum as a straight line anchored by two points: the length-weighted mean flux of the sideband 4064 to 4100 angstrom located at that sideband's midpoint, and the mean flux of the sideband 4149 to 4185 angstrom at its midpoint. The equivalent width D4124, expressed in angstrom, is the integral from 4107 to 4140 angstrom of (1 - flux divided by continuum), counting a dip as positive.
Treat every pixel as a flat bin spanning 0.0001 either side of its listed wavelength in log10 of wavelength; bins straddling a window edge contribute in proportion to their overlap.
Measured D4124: 1.3 angstrom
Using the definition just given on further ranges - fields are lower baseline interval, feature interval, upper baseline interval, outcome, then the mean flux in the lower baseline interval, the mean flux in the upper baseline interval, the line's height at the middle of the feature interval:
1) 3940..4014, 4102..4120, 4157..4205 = -1.2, 25.6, 33.3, 30.7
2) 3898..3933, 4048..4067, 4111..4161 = -3.4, 21.2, 32.2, 28.3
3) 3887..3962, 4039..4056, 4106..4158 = -4.6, 20.3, 32.1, 27.3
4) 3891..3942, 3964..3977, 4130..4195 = 3.7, 19.7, 32.1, 22.4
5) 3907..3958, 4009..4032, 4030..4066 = -4.3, 19.7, 33.2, 30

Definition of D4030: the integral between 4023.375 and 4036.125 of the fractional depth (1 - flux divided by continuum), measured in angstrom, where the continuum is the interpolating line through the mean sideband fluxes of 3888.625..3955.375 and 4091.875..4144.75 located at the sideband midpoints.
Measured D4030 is -4.0 angstrom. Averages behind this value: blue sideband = 20.4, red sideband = 32.2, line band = 35.3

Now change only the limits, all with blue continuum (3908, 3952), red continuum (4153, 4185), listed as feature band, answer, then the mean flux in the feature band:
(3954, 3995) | -2.4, 23.4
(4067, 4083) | -4.2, 35.1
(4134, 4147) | 0.8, 29.8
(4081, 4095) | -4.5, 37.7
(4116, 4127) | -1.3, 34.2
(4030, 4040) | -2.6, 32.2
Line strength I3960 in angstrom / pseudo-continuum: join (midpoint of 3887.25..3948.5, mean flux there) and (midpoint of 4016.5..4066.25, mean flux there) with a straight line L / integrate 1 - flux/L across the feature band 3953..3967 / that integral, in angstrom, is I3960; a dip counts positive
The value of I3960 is 3.4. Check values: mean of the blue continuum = 19.7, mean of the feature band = 18.5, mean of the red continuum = 34.1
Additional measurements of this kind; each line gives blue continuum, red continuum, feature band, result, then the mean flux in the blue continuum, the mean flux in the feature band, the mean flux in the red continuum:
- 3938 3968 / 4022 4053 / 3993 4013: -3.4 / 19.4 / 33.2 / 34.6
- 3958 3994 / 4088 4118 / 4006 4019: -4.5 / 23.3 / 35.3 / 33.1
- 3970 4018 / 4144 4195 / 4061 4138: -4.9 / 30.3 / 33.6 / 32.6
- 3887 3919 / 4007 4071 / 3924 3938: 6.7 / 22.9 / 13.1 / 34.2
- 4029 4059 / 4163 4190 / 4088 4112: 0.1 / 33.4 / 32.9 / 32.7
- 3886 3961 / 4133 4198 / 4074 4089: -4.5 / 20.2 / 36.4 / 32.1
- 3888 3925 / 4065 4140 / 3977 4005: -3.6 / 23.1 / 31.3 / 33.7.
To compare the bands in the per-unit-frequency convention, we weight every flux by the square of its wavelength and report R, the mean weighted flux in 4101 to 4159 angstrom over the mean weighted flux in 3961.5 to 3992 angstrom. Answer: 1.50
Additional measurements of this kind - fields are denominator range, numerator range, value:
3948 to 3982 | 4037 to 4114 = 1.71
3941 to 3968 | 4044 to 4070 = 1.74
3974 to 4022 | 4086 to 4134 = 1.11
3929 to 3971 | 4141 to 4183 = 2.15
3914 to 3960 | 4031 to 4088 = 1.93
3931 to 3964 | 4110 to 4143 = 1.99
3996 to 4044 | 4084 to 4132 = 1.03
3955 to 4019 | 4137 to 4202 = 1.29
